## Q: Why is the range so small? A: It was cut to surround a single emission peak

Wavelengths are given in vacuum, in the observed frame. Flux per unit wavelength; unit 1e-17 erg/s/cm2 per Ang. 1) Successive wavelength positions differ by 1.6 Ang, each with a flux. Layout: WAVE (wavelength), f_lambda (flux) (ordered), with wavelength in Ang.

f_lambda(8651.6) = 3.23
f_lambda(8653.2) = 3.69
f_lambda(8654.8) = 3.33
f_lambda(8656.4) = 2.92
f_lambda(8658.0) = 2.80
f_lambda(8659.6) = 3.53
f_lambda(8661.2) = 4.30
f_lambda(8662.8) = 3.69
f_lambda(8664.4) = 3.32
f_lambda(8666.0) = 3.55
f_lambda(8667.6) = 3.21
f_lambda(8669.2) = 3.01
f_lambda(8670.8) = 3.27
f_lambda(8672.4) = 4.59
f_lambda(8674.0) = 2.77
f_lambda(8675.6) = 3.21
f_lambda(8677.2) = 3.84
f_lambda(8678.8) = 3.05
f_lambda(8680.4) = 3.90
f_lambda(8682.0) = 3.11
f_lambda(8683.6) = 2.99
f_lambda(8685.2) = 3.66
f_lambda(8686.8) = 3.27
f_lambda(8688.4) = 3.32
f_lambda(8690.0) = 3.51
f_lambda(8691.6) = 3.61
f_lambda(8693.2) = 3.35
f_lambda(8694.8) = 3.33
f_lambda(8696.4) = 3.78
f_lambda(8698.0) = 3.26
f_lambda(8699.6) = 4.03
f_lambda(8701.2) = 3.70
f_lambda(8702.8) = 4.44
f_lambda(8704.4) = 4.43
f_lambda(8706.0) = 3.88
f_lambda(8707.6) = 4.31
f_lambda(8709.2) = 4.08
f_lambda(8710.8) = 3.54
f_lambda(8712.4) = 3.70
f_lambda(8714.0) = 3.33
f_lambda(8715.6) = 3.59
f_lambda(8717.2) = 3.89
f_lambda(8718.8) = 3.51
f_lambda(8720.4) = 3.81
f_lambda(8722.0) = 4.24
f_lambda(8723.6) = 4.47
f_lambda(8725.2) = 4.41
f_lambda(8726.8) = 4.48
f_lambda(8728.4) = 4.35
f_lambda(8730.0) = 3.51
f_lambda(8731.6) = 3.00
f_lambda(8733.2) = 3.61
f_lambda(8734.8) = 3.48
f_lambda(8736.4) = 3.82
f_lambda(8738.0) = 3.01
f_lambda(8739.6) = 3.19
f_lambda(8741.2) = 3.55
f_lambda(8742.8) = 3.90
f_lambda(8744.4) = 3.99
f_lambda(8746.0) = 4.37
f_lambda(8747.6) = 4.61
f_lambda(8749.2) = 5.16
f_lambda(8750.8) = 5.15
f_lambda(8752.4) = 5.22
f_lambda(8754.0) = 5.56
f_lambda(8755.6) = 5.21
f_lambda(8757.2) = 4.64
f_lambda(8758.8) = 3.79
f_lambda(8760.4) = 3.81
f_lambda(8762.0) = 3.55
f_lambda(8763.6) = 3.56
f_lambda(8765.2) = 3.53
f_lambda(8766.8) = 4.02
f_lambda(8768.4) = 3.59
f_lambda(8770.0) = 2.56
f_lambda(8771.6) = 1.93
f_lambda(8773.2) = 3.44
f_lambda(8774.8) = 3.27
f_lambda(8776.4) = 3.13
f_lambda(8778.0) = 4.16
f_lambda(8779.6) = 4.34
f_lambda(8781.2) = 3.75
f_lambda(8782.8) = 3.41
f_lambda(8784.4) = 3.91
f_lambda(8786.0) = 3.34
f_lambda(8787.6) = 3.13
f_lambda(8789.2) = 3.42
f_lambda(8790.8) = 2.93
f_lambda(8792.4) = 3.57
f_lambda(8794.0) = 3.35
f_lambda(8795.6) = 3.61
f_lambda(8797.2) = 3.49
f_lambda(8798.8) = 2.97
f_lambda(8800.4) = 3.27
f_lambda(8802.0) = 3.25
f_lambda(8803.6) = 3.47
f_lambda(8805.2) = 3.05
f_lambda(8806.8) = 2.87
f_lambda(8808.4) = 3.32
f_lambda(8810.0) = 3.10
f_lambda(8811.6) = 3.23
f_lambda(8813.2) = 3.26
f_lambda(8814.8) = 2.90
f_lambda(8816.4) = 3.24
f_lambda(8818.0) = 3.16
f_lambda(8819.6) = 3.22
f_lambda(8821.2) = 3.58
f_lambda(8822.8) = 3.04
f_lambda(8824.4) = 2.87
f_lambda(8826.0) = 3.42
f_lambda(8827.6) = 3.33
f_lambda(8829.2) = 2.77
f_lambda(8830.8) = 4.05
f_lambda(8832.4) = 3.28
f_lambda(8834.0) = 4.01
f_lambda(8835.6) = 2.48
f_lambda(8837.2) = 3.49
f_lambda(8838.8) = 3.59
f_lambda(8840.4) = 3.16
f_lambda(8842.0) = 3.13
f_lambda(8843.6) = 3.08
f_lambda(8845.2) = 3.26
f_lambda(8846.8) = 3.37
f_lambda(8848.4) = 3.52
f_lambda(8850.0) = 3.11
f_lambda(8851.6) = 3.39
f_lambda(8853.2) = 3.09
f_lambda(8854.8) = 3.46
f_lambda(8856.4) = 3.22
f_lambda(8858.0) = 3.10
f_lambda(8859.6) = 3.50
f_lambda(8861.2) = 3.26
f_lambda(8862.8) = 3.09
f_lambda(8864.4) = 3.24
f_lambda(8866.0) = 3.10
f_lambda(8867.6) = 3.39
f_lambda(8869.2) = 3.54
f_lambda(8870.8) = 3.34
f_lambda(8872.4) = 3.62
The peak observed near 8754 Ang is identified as [N II] 6583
